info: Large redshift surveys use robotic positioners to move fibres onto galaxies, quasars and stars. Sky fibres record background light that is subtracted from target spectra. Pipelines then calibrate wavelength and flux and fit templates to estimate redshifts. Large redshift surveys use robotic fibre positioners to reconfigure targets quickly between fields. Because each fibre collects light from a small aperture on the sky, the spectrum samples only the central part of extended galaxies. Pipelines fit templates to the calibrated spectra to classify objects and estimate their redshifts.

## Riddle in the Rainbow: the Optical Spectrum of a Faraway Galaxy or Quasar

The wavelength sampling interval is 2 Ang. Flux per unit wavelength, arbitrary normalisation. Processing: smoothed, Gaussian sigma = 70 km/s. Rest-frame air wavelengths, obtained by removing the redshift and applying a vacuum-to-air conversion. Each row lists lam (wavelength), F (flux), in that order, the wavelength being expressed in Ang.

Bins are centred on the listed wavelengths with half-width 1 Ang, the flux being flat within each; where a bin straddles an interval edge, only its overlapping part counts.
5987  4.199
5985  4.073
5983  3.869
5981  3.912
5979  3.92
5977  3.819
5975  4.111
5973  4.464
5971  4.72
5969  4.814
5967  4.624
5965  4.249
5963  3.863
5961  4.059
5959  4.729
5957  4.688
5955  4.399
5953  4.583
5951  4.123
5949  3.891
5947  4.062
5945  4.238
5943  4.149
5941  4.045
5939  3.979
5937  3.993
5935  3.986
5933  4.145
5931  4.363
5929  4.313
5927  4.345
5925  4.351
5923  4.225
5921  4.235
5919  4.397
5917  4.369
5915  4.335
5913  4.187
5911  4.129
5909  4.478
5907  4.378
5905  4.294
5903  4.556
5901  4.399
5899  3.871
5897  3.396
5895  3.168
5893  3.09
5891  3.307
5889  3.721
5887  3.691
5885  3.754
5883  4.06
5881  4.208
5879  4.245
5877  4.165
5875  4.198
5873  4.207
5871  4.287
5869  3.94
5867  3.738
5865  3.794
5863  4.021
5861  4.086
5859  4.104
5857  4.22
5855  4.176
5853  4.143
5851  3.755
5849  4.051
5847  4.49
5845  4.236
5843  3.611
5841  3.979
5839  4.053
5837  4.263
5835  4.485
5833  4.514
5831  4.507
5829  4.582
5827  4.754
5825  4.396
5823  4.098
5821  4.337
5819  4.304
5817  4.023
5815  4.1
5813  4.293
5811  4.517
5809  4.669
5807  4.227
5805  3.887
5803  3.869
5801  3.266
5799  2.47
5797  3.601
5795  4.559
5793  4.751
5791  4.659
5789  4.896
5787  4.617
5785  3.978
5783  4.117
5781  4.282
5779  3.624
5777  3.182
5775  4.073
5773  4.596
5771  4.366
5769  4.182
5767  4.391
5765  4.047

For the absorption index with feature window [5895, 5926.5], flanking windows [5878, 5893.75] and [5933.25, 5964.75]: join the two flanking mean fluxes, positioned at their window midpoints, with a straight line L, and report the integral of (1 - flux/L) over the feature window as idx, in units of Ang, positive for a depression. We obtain -2.2 Ang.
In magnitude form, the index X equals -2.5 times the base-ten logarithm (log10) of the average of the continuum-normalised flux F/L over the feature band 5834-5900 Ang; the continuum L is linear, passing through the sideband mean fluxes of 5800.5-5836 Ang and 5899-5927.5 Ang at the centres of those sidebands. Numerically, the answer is 0.09 mag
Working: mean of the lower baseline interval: 4.28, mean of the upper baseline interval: 4.32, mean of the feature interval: 3.95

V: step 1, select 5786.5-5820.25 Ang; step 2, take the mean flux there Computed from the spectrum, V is 4.15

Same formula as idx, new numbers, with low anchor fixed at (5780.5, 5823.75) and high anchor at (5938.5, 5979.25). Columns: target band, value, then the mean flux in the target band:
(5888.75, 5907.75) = 1.9 Ang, 3.81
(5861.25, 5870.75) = 0.6 Ang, 3.92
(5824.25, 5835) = -0.9 Ang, 4.55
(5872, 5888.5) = 0.6 Ang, 4.06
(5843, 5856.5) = 0.3 Ang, 4.11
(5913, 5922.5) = -0.2 Ang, 4.31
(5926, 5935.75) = 0.0 Ang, 4.24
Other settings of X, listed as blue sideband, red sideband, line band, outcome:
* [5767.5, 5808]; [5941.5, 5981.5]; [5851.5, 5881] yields 0.02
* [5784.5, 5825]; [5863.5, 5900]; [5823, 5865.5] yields -0.06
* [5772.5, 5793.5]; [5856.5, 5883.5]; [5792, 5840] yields 0.00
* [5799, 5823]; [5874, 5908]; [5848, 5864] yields -0.02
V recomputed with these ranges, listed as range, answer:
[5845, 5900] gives 3.93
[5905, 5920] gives 4.32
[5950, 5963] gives 4.39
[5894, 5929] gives 4.19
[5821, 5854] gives 4.25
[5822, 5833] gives 4.47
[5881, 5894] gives 3.65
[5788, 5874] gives 4.16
